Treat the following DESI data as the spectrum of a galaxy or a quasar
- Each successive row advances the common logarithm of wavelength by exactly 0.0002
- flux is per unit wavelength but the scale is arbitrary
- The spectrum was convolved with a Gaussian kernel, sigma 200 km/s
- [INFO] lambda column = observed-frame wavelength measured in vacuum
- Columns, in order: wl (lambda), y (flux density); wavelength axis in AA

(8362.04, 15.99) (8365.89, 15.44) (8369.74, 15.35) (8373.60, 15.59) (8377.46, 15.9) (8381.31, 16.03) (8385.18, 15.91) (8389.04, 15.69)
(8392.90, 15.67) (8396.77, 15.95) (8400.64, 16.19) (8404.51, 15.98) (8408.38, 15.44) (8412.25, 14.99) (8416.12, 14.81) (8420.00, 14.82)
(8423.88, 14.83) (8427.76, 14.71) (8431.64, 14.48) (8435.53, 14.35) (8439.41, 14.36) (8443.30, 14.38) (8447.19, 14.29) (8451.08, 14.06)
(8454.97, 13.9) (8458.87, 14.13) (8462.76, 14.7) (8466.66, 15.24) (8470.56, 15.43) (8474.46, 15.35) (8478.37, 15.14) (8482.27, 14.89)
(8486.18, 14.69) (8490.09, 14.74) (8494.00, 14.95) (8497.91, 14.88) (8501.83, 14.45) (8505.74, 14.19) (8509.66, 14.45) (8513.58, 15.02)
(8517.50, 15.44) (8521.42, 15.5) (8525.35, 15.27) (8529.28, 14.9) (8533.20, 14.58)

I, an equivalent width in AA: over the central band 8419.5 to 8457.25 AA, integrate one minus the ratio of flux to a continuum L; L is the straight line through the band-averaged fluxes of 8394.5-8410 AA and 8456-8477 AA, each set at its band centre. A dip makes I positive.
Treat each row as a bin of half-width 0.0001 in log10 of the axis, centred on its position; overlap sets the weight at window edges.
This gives 2.3 AA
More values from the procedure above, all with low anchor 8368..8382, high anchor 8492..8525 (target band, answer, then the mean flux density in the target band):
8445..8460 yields 1.11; 14.1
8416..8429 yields 0.52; 14.8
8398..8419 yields 0.03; 15.5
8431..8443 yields 0.73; 14.4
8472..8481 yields -0.09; 15.2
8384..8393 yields -0.09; 15.8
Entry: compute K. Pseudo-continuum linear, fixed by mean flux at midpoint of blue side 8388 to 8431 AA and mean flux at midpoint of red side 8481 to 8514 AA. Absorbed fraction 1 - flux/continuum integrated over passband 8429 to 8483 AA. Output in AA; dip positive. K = 1.3 AA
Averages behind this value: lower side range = 15.3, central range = 14.6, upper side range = 14.7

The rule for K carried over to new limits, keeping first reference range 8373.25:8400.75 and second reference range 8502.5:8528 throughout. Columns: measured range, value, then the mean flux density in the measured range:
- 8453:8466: 0.8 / 14.3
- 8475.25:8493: 0.3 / 14.9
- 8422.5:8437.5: 0.9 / 14.6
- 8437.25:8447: 0.7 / 14.4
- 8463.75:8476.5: 0.0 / 15.3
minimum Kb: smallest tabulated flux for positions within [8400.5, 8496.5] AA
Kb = 13.9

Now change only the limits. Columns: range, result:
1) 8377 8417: 14.81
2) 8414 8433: 14.48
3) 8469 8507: 14.19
